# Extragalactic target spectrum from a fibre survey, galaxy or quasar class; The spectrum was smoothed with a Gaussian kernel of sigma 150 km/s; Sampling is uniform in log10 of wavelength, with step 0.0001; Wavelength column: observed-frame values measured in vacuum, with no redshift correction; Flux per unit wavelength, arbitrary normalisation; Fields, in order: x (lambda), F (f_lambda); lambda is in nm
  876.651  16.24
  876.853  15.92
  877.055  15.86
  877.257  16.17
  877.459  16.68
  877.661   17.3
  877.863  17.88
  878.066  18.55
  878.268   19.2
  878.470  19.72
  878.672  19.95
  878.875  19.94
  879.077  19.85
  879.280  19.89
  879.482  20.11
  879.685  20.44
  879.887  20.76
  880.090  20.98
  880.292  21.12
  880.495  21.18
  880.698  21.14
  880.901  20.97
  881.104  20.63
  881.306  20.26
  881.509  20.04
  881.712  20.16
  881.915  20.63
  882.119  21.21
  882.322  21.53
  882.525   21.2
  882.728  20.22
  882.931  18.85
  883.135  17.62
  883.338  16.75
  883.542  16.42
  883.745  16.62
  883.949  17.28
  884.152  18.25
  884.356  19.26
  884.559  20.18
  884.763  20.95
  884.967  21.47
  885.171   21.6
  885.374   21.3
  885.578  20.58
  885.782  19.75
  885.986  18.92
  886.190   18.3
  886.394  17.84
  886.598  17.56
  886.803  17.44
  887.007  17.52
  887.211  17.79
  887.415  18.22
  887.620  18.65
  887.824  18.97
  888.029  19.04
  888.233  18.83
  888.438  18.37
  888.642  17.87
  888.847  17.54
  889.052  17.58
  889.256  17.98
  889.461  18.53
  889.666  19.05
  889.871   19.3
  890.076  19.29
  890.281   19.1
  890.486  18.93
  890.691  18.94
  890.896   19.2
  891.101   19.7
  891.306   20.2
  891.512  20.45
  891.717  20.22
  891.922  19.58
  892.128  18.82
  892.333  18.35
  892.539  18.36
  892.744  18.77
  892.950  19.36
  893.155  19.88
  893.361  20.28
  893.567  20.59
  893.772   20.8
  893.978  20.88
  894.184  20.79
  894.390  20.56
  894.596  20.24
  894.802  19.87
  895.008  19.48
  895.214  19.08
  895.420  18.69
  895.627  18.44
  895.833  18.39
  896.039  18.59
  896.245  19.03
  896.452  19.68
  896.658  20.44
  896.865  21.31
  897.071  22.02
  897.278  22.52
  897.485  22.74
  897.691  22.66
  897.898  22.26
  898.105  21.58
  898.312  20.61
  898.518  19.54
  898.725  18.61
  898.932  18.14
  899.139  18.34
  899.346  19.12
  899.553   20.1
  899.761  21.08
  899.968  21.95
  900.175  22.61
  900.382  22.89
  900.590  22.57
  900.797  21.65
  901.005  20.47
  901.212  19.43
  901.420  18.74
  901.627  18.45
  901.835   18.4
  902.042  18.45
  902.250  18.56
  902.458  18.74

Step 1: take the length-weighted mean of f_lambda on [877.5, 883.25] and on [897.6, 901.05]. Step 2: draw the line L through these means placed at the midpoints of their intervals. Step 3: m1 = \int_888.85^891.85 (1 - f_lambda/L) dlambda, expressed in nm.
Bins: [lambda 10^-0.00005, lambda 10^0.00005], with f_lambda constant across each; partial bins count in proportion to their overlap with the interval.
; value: 0.19 nm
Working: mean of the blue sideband 20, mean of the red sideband 20.8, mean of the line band 19.1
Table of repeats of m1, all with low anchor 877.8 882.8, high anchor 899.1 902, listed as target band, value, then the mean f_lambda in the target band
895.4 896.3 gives 0.08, 18.6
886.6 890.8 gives 0.40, 18.4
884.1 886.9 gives 0.11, 19.6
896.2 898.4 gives -0.11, 21.4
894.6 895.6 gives 0.05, 19.3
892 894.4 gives 0.07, 19.8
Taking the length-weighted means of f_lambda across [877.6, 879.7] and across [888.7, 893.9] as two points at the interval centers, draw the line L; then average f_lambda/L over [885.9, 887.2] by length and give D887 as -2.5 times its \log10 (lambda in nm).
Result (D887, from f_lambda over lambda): 0.080 mag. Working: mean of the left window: 19.3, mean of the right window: 19.2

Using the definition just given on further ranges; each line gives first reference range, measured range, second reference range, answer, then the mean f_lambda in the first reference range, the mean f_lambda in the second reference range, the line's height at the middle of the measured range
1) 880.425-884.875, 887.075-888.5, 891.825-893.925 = 0.06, 19.6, 19.5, 19.6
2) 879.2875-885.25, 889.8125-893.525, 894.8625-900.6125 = 0.05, 19.9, 20.4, 20.2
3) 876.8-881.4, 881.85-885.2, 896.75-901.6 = 0.02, 19.4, 20.9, 19.7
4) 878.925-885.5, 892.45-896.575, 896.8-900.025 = 0.05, 20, 20.8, 20.6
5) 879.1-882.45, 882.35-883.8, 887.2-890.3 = 0.09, 20.7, 18.5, 20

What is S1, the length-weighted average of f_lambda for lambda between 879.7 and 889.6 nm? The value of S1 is 19.3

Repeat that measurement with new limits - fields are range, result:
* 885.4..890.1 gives 18.5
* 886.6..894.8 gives 19.1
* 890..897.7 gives 19.9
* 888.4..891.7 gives 18.9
